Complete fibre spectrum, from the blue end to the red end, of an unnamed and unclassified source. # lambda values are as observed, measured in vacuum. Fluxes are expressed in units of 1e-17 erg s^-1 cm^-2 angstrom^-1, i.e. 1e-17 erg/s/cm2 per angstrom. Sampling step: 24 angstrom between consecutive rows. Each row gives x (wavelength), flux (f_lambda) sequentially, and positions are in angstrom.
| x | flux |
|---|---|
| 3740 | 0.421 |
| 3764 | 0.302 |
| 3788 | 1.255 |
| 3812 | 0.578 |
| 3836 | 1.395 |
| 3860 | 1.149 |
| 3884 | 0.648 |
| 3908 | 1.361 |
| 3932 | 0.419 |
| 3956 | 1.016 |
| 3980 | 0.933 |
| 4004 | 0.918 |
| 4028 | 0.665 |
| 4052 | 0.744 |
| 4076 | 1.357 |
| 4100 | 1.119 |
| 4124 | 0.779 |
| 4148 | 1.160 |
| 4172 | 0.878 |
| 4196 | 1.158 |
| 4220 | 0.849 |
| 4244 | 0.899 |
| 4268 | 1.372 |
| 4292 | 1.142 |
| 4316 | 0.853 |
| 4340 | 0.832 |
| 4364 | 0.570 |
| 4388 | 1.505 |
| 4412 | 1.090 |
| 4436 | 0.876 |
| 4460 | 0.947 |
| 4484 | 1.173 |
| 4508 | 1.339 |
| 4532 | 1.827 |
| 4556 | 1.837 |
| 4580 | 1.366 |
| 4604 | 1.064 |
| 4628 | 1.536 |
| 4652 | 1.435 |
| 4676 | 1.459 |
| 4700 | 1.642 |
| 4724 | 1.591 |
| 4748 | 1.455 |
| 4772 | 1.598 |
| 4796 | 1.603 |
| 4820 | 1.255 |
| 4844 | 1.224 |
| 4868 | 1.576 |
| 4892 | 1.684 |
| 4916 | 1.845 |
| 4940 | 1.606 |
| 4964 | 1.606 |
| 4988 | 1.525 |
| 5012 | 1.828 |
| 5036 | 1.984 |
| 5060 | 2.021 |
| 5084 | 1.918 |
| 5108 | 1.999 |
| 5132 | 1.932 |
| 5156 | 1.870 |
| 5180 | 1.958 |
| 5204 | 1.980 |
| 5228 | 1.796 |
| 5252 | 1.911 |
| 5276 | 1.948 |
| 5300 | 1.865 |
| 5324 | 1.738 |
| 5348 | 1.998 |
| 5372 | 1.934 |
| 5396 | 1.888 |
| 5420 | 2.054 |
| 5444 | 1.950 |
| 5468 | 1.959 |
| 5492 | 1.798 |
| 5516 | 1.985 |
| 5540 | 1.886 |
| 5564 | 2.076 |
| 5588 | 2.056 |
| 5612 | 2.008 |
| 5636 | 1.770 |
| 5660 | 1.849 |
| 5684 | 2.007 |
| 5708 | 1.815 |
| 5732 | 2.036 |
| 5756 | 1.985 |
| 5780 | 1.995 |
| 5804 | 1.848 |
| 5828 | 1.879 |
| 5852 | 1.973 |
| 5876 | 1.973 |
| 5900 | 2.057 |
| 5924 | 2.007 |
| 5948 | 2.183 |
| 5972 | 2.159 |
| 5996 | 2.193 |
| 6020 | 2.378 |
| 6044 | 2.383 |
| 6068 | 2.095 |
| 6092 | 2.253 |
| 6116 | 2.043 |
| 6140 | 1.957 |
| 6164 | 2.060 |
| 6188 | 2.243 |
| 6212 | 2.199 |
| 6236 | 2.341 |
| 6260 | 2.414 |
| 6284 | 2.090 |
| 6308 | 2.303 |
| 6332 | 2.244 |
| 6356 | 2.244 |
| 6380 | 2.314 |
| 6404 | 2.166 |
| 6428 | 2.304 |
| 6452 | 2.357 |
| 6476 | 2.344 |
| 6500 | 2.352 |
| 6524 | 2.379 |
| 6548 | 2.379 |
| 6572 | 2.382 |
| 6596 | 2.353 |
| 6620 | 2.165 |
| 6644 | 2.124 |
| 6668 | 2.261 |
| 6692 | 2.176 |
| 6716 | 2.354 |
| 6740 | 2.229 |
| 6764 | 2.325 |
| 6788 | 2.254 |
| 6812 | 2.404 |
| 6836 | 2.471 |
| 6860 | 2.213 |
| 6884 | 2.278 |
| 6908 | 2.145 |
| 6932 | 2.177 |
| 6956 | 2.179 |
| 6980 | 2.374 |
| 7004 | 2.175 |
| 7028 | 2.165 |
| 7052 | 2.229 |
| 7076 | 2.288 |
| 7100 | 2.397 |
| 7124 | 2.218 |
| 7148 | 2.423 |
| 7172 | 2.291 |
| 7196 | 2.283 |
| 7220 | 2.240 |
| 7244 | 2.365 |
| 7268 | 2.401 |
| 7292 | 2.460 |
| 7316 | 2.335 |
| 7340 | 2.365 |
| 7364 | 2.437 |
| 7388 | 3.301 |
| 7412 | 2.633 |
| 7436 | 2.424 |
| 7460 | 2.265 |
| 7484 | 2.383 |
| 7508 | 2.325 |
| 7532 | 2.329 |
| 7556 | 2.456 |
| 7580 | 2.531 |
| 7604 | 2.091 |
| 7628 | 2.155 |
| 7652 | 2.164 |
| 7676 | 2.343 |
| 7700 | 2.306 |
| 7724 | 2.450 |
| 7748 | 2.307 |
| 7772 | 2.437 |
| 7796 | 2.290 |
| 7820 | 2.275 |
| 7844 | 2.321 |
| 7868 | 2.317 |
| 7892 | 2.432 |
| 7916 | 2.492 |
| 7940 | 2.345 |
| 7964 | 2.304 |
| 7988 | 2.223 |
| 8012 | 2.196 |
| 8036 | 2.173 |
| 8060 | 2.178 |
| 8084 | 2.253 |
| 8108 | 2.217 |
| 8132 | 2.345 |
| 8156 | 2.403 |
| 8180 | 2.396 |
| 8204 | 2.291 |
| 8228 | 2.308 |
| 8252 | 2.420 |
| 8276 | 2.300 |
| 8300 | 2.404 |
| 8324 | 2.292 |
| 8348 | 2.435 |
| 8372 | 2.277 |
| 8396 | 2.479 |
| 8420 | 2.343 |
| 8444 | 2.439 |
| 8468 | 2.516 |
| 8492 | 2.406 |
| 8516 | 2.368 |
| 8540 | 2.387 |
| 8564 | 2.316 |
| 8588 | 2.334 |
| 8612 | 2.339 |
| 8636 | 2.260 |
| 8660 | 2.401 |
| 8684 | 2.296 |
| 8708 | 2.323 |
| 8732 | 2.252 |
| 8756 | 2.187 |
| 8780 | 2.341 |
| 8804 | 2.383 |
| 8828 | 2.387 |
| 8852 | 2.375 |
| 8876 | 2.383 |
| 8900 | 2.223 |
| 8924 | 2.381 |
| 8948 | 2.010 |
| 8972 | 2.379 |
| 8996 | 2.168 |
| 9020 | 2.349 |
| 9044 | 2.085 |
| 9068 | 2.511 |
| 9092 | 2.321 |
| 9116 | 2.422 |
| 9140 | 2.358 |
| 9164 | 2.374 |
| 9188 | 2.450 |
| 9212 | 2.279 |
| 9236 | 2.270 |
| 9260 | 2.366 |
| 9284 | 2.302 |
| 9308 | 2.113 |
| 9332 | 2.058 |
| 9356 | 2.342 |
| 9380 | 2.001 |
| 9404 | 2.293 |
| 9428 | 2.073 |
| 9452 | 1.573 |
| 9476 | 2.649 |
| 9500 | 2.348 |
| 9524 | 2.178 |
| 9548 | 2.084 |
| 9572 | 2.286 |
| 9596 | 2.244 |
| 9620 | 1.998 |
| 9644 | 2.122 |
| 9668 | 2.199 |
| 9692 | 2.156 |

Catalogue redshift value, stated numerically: 0.13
